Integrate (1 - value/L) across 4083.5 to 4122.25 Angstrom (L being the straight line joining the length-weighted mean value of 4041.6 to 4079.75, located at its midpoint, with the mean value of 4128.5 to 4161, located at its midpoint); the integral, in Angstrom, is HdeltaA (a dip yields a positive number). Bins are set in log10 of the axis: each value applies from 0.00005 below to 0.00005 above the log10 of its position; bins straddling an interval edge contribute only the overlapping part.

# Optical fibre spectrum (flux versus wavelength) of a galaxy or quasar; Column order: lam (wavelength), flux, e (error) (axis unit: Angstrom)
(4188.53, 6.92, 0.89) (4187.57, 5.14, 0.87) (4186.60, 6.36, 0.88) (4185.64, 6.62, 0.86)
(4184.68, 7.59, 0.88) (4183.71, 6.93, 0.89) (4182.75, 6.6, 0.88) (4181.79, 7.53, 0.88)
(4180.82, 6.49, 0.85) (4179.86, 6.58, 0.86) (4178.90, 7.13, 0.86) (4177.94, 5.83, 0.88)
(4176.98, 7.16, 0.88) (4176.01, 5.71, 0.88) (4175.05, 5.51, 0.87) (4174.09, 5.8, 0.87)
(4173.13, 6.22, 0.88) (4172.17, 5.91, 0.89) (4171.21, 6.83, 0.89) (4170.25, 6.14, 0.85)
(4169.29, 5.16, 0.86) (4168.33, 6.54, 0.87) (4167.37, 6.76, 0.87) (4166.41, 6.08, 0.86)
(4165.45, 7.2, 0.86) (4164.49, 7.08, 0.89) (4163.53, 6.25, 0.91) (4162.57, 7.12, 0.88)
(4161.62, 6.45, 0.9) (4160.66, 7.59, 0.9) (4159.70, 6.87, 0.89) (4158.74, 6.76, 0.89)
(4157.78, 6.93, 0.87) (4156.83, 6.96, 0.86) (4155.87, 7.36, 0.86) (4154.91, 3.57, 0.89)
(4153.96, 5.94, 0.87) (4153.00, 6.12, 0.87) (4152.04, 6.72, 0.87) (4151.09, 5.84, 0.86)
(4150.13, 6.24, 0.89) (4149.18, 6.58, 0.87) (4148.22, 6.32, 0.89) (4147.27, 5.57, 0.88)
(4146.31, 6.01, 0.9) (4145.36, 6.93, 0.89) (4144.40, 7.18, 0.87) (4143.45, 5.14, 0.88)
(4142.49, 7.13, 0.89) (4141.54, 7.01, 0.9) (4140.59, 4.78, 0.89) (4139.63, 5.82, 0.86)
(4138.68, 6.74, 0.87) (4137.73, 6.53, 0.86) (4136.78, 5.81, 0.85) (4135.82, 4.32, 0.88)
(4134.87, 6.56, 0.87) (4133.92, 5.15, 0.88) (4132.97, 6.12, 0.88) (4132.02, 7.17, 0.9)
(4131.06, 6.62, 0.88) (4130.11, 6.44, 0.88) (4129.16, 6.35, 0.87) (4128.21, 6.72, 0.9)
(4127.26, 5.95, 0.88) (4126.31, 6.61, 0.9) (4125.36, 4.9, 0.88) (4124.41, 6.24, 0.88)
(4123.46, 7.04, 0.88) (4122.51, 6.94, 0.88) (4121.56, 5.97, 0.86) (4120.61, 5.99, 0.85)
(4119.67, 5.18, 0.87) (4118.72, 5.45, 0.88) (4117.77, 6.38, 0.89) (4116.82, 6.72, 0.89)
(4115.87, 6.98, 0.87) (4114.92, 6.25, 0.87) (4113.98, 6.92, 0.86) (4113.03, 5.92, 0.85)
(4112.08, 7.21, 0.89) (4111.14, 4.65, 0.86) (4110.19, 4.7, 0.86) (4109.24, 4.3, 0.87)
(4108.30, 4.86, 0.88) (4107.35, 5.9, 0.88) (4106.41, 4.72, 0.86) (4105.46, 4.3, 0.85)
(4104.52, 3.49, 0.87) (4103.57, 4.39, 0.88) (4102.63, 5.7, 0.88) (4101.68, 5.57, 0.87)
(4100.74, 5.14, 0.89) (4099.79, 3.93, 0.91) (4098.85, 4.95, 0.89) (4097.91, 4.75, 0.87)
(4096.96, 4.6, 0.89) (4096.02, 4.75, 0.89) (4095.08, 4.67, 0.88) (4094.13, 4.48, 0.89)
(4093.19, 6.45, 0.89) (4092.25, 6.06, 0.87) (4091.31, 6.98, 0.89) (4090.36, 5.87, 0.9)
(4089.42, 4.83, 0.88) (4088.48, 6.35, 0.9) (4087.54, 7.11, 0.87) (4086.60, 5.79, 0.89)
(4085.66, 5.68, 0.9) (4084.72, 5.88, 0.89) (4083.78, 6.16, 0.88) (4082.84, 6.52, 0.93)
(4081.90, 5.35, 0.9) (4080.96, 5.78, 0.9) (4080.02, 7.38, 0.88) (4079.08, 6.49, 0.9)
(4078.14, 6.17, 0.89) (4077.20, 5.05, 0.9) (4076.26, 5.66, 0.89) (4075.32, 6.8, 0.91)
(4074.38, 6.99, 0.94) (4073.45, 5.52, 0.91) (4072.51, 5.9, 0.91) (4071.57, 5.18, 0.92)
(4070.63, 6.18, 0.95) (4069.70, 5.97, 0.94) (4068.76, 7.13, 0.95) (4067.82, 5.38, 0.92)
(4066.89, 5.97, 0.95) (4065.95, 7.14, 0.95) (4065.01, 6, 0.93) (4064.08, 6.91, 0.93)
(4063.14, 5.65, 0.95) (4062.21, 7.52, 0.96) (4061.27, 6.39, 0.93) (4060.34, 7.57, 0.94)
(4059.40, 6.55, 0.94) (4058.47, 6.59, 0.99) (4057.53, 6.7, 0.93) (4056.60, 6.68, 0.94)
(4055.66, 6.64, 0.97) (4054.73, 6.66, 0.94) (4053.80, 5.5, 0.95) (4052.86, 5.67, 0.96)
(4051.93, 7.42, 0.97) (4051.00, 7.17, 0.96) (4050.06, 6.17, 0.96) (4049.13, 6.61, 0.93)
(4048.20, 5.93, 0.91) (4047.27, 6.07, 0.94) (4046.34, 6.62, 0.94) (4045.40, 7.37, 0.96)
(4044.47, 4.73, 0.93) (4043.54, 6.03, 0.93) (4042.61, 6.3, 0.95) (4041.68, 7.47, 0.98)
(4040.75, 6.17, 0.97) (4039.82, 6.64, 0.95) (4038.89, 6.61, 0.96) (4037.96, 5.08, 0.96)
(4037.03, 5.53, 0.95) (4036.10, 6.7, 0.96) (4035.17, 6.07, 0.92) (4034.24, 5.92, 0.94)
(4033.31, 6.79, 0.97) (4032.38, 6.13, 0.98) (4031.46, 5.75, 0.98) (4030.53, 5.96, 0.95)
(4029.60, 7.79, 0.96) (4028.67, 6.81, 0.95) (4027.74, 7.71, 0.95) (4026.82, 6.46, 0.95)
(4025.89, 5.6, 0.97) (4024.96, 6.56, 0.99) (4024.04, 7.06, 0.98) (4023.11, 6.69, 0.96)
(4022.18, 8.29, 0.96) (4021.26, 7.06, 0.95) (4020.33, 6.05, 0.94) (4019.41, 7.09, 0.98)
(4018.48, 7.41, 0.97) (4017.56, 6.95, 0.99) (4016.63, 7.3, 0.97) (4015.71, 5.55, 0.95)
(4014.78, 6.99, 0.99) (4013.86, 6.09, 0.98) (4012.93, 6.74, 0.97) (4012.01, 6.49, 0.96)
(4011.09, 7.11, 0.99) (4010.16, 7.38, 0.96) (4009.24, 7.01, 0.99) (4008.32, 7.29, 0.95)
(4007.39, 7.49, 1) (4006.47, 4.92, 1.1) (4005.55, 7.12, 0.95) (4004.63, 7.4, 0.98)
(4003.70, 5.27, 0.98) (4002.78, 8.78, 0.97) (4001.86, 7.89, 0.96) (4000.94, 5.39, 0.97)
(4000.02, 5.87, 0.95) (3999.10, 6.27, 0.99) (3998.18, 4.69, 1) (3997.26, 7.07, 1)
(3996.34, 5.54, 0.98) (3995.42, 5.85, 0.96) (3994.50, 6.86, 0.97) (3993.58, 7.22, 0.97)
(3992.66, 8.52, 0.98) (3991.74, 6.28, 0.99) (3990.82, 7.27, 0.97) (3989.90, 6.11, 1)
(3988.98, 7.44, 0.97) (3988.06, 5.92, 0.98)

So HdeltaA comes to 4.9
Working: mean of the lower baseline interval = 6.35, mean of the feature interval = 5.52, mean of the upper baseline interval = 6.27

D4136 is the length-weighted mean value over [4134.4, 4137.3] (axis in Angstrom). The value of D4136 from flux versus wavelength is 5.57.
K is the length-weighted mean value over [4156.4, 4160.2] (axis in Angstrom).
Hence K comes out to 6.88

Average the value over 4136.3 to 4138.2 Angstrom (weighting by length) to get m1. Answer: 6.17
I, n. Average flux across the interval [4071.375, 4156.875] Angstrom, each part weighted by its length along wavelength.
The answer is 5.87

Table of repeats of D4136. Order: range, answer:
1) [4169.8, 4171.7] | 6.49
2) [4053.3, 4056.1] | 6.26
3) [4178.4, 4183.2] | 6.87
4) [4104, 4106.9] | 4.19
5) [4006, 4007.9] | 6.23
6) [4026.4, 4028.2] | 7.13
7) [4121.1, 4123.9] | 6.65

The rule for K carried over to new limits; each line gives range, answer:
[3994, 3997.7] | 6.34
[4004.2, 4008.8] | 6.85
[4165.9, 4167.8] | 6.42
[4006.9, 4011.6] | 7.23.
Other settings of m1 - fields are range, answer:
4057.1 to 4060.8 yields 6.84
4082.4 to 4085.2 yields 6.18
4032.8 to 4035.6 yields 6.25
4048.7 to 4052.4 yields 6.84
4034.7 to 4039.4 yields 6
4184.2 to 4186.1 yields 7.12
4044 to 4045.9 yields 6.04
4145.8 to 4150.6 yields 6.16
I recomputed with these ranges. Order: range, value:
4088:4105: 5.16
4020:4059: 6.47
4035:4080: 6.33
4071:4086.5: 6.03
